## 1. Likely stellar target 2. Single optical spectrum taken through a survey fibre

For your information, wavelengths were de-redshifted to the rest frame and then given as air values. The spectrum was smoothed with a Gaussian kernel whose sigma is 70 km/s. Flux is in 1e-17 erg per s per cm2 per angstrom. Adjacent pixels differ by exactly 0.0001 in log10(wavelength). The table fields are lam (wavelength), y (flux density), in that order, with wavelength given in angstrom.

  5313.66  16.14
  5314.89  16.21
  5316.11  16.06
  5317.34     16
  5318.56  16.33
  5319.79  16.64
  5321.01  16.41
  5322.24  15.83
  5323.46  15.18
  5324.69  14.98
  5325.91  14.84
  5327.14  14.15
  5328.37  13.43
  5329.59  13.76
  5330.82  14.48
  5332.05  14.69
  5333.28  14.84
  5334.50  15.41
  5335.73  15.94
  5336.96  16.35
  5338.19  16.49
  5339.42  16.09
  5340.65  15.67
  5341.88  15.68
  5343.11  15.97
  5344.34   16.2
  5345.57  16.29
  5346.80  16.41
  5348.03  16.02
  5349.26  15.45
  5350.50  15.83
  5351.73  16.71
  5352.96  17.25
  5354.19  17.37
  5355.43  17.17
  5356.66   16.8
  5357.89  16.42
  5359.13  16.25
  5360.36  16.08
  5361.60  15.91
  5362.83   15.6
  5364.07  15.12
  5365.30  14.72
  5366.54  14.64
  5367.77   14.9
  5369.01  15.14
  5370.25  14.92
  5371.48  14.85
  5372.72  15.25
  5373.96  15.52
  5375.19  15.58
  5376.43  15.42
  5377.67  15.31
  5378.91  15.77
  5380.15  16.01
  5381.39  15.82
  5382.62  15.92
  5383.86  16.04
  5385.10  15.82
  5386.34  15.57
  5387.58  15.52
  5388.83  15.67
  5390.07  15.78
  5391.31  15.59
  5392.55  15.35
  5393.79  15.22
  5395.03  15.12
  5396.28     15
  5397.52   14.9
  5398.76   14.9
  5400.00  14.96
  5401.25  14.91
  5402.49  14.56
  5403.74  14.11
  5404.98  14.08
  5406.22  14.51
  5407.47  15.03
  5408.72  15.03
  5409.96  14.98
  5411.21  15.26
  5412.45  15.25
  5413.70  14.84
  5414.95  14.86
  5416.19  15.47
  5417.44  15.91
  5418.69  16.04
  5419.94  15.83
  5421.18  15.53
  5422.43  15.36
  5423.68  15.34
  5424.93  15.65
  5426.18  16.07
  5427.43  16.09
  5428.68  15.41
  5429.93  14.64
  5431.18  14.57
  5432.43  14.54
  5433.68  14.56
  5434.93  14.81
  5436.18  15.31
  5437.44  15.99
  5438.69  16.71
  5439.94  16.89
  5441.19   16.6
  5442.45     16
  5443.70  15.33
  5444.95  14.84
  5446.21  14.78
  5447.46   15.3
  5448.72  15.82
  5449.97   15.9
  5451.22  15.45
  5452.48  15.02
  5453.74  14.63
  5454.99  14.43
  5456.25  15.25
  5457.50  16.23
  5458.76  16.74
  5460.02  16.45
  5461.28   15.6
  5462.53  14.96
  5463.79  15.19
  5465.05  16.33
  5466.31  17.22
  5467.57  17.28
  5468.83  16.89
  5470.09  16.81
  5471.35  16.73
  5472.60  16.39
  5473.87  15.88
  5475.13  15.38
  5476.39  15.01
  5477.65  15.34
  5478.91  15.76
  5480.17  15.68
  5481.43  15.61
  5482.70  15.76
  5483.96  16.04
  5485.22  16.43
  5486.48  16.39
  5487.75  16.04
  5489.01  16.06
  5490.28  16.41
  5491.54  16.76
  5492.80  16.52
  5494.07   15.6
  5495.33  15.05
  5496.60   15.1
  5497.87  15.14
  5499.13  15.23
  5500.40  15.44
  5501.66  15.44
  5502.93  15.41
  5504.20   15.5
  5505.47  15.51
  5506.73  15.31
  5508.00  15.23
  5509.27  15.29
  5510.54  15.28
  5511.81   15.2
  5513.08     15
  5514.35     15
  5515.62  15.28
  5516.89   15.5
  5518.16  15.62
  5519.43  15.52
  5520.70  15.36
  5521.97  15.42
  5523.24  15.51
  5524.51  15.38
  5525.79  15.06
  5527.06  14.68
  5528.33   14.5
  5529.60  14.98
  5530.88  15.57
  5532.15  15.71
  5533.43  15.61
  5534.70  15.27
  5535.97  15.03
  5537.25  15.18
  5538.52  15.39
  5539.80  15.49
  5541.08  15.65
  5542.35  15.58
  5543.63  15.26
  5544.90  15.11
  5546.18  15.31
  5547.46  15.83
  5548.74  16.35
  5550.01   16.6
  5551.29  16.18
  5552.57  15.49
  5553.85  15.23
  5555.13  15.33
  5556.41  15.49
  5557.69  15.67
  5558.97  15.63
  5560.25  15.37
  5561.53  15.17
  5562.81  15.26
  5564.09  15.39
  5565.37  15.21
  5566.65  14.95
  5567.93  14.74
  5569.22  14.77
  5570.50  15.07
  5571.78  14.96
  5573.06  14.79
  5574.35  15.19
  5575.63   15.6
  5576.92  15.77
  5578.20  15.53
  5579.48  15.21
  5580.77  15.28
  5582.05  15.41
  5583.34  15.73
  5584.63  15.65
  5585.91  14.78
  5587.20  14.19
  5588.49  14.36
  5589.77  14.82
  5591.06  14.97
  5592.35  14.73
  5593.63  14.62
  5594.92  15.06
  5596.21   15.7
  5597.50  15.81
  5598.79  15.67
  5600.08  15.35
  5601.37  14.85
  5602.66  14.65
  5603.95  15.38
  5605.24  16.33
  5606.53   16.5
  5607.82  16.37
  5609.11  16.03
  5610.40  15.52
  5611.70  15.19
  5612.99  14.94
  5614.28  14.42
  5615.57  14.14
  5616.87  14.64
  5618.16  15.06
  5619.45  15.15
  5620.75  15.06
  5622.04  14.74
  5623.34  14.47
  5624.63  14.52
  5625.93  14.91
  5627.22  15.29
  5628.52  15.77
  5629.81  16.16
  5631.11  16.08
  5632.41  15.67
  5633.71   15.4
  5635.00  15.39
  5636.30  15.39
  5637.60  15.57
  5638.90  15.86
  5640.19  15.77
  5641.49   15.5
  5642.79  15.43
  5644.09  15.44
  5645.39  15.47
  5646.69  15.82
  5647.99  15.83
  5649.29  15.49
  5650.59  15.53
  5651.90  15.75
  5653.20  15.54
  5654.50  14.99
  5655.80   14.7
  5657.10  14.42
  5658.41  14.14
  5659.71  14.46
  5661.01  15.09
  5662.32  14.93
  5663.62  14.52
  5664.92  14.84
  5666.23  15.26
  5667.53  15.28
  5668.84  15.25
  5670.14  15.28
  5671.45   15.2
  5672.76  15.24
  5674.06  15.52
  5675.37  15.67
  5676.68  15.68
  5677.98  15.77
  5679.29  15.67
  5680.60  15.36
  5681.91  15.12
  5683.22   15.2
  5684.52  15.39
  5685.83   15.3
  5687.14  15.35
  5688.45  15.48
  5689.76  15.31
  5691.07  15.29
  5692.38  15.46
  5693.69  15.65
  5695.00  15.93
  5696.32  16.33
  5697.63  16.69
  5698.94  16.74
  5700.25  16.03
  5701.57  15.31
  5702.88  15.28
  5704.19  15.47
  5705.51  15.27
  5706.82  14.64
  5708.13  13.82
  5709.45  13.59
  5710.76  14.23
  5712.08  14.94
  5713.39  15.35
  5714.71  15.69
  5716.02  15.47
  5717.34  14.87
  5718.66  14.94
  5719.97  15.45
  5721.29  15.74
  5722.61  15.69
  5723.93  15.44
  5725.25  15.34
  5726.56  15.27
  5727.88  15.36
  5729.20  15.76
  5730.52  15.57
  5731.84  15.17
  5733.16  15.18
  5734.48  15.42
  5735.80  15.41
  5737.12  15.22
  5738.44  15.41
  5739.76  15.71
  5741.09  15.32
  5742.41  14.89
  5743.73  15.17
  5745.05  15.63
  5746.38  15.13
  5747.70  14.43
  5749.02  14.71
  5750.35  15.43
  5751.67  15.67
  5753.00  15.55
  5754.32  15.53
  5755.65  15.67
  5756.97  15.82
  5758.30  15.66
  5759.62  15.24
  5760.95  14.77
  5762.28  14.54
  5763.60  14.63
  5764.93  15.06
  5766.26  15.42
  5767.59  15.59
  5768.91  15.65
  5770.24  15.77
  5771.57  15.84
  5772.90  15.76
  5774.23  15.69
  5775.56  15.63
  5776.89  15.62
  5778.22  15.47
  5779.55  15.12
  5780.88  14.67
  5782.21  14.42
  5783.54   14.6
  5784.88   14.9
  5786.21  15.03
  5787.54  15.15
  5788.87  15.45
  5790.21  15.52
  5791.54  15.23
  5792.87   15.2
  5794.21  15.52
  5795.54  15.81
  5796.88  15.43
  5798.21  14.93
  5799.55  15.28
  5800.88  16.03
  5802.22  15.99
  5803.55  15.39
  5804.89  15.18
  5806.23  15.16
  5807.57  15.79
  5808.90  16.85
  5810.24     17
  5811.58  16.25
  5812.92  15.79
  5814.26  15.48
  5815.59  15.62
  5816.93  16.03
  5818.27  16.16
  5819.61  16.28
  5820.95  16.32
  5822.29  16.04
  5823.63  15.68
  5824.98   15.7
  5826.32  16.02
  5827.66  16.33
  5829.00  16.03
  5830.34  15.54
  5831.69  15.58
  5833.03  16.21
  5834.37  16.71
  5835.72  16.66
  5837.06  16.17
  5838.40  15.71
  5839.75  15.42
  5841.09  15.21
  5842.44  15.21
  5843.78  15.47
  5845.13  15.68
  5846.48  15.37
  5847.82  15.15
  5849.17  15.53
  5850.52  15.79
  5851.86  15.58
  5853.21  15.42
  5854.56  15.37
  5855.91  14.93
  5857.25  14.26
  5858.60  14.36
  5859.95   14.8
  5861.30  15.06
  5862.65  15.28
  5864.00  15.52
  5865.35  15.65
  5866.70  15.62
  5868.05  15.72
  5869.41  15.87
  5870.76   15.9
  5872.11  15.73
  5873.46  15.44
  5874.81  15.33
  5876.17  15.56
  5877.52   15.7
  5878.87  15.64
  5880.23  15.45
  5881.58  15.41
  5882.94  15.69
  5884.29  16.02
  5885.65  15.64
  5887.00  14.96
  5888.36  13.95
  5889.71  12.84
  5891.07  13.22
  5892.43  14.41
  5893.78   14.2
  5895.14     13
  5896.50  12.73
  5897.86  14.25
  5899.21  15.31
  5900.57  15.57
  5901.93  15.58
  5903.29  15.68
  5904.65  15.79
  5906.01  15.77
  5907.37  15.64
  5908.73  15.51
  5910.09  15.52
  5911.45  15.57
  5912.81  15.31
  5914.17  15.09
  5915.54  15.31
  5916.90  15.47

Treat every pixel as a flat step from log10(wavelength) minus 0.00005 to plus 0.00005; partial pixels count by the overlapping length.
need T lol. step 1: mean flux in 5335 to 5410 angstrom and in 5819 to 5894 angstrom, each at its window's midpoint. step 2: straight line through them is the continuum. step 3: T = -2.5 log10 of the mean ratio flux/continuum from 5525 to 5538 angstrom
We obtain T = 0.027 mag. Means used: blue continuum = 15.6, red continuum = 15.4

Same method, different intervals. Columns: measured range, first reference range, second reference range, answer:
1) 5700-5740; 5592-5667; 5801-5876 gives 0.02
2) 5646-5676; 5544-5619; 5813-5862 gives 0.02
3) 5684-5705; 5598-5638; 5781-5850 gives -0.02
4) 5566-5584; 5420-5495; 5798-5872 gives 0.04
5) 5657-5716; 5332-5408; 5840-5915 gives 0.00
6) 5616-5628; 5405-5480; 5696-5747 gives 0.04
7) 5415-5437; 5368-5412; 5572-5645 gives -0.01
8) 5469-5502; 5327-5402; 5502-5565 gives -0.03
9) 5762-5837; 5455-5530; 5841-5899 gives -0.03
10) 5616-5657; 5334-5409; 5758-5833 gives 0.02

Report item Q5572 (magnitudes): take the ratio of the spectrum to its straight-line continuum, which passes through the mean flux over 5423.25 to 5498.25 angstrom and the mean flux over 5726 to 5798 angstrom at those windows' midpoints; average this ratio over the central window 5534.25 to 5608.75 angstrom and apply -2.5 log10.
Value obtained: 0.02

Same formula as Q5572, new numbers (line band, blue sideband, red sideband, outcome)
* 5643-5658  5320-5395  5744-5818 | 0.011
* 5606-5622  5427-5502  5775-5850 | 0.033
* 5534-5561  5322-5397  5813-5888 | 0.004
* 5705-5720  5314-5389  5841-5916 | 0.036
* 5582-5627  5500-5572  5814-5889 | 0.020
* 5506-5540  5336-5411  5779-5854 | 0.023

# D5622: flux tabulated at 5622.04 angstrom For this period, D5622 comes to 14.74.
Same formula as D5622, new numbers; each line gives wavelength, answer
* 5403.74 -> 14.11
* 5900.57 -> 15.57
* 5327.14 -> 14.15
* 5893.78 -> 14.2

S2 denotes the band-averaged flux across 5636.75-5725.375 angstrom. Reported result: 15.3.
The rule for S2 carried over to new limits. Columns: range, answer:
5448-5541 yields 15.6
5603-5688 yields 15.3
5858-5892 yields 15.2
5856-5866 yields 15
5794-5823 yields 15.8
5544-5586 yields 15.4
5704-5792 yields 15.2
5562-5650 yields 15.3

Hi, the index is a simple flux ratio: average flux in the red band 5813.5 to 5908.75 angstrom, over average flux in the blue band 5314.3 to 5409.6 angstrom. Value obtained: 0.99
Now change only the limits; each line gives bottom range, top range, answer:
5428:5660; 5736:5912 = 1.00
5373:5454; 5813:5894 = 1.01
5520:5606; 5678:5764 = 1.00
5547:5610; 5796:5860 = 1.02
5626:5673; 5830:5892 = 1.00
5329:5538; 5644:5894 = 0.99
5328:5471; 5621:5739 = 0.99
